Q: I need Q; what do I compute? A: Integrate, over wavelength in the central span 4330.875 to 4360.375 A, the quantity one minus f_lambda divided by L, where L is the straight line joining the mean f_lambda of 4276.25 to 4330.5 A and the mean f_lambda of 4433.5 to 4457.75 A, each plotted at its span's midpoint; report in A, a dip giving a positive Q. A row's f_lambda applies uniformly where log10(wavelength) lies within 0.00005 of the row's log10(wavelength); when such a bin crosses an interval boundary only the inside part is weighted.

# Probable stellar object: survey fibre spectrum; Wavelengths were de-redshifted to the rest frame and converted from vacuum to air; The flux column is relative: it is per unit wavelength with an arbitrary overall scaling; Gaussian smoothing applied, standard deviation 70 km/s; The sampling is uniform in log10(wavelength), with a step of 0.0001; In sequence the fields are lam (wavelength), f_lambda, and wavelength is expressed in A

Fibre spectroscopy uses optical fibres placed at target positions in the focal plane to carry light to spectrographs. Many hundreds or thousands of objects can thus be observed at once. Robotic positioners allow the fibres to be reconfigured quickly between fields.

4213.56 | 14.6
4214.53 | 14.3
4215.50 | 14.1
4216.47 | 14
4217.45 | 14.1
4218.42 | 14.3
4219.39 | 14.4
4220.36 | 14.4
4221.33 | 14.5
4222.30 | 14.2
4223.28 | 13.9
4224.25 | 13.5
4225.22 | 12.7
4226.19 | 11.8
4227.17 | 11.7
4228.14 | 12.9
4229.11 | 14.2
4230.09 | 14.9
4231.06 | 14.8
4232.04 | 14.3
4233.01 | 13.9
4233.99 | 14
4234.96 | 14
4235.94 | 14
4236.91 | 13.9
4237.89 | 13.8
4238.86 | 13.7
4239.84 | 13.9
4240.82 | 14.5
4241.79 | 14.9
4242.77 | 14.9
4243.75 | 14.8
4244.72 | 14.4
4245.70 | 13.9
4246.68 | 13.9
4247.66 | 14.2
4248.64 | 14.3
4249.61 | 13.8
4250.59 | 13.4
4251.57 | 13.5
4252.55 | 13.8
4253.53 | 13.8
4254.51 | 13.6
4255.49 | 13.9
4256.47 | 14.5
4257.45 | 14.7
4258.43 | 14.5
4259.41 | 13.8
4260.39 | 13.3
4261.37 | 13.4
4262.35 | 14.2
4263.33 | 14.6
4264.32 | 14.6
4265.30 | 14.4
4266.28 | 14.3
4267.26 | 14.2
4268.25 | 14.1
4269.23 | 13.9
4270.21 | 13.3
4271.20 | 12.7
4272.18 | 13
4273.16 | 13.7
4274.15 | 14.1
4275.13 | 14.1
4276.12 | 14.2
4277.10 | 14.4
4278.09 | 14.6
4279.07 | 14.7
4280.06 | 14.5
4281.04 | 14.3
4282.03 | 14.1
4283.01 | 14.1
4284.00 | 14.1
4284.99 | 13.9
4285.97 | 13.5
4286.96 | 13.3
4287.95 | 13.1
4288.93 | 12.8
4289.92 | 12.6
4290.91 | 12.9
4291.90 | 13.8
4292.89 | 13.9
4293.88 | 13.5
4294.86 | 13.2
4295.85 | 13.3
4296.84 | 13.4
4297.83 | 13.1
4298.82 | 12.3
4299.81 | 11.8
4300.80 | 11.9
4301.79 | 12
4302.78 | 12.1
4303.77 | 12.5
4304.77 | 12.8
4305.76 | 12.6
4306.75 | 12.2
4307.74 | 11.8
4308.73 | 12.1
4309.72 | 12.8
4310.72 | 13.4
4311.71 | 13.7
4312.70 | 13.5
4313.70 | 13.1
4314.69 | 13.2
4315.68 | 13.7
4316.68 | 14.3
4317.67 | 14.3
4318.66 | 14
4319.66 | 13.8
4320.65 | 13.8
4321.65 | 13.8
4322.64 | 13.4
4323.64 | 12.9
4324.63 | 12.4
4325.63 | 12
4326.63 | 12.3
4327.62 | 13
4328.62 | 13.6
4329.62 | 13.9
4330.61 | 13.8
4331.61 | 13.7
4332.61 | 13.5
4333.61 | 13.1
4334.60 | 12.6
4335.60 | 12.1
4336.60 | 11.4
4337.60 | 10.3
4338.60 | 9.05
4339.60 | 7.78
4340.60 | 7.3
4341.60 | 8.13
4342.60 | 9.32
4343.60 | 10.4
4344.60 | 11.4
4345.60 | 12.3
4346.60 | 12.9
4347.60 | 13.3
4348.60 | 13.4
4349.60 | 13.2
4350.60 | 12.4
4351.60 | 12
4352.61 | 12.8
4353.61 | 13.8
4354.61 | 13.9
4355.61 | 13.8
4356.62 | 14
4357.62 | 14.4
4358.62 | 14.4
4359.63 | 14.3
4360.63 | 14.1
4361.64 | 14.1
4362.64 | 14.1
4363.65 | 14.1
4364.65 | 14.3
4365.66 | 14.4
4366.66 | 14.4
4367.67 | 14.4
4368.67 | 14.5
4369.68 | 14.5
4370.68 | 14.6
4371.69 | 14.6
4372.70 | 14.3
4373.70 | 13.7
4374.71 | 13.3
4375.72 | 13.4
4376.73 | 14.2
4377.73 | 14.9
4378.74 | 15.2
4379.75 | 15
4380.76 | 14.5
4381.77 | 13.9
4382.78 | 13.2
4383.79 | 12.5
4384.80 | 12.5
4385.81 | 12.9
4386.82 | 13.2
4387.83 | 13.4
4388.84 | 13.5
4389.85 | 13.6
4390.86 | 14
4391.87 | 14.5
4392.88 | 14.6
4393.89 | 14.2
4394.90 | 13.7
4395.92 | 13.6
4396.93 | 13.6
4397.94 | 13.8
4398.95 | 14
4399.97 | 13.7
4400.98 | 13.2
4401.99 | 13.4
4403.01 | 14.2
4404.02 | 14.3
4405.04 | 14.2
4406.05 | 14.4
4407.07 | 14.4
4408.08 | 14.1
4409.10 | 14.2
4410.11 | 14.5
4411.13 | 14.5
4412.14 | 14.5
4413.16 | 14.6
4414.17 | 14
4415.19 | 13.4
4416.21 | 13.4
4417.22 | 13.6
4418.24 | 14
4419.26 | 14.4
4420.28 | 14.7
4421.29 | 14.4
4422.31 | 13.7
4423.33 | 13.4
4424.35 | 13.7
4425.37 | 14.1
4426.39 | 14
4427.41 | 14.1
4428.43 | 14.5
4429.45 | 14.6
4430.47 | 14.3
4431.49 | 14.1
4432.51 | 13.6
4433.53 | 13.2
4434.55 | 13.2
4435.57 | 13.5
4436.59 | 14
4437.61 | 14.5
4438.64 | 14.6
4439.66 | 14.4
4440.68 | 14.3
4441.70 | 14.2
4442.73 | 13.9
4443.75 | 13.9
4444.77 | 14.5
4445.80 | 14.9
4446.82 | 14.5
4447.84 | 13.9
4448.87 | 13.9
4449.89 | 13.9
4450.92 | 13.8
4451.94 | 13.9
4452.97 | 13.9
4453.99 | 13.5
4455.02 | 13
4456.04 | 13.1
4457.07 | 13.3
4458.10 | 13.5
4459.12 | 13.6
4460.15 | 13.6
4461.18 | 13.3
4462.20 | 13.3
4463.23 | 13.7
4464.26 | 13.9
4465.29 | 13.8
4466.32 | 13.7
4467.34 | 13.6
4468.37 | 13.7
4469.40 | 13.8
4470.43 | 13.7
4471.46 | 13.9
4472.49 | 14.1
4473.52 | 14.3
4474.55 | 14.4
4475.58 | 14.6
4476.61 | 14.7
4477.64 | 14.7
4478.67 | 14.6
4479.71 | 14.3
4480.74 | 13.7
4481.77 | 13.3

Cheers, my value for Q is 2.9 A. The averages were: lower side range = 13.3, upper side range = 13.9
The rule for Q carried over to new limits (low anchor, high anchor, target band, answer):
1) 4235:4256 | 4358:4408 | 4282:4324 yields 2.57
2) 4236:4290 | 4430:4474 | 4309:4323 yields 0.34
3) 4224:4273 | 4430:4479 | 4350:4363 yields 0.21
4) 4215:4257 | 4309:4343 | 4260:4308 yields -1.12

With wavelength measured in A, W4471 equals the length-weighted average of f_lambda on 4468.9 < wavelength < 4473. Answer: 13.9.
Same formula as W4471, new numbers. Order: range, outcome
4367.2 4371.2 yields 14.5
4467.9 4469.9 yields 13.7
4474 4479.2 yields 14.6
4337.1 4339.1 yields 9.66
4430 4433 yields 14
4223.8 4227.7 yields 12.4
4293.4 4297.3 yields 13.4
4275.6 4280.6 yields 14.5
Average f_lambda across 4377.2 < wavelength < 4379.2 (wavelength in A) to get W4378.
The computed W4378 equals 15.1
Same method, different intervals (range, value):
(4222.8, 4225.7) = 13.4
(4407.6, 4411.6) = 14.3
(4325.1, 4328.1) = 12.4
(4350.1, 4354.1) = 12.7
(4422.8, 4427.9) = 13.8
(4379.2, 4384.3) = 13.8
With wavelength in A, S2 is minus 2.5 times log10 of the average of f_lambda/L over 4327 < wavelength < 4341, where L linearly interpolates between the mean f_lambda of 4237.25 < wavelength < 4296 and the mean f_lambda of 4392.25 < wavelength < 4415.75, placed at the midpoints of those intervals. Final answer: 0.18 mag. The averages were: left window 13.9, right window 14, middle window 11.8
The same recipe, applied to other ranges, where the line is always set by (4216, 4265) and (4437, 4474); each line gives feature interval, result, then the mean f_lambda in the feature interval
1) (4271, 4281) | -0.01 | 14.1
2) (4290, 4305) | 0.09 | 12.8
